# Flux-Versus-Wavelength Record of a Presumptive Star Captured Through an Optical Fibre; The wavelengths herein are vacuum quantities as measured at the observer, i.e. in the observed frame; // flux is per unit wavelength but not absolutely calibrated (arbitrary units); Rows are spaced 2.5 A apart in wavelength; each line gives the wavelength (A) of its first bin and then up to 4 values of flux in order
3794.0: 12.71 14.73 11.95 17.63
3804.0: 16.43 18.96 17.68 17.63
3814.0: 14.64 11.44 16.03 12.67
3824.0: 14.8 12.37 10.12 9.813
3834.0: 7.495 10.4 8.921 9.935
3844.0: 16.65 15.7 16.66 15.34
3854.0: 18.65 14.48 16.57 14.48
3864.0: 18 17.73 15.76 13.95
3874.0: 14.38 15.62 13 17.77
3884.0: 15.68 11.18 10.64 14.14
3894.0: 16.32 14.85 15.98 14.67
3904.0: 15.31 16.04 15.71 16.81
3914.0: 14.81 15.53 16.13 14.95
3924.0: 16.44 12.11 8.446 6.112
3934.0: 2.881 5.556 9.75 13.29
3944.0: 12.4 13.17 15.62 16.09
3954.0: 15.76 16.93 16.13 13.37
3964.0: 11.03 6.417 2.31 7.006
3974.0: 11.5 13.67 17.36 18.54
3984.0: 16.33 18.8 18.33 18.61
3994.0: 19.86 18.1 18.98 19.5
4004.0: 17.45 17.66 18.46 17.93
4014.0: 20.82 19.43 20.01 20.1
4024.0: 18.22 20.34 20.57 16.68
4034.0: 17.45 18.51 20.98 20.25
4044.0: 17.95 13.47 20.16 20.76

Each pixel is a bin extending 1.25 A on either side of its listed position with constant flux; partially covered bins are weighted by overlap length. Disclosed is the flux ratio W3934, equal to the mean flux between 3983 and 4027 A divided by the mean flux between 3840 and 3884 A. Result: 1.21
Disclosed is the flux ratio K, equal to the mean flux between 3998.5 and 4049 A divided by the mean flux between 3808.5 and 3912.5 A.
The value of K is 1.3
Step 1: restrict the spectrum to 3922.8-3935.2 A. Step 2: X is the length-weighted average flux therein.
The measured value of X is 9.19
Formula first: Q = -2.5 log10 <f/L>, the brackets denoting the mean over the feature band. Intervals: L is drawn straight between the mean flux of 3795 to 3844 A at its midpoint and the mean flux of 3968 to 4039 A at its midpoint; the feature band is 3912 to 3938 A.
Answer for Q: 0.34 mag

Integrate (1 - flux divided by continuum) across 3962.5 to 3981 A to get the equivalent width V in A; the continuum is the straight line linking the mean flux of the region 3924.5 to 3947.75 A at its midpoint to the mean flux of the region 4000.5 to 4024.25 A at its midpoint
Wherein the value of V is 5.0 A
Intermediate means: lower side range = 9.53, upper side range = 19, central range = 10.3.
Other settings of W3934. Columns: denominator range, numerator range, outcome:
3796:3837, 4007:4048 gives 1.36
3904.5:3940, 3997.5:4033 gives 1.54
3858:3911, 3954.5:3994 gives 0.92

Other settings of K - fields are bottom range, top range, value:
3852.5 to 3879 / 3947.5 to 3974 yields 0.76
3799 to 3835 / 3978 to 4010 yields 1.30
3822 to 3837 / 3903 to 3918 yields 1.44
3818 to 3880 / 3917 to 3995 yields 0.93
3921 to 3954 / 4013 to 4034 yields 1.70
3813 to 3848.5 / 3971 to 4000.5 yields 1.36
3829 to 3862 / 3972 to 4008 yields 1.30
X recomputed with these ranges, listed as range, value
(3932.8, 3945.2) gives 8.78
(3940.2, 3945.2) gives 12.8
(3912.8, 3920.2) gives 15.5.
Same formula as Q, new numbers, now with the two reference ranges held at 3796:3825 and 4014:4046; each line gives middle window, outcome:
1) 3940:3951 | 0.278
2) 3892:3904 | 0.103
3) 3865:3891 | 0.136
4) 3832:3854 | 0.234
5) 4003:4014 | 0.033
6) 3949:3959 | 0.107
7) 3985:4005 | -0.009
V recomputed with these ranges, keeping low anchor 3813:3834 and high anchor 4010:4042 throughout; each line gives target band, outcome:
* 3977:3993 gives 0.08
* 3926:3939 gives 7.35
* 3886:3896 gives 0.93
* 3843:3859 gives -3.51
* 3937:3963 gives 4.30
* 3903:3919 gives -0.37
